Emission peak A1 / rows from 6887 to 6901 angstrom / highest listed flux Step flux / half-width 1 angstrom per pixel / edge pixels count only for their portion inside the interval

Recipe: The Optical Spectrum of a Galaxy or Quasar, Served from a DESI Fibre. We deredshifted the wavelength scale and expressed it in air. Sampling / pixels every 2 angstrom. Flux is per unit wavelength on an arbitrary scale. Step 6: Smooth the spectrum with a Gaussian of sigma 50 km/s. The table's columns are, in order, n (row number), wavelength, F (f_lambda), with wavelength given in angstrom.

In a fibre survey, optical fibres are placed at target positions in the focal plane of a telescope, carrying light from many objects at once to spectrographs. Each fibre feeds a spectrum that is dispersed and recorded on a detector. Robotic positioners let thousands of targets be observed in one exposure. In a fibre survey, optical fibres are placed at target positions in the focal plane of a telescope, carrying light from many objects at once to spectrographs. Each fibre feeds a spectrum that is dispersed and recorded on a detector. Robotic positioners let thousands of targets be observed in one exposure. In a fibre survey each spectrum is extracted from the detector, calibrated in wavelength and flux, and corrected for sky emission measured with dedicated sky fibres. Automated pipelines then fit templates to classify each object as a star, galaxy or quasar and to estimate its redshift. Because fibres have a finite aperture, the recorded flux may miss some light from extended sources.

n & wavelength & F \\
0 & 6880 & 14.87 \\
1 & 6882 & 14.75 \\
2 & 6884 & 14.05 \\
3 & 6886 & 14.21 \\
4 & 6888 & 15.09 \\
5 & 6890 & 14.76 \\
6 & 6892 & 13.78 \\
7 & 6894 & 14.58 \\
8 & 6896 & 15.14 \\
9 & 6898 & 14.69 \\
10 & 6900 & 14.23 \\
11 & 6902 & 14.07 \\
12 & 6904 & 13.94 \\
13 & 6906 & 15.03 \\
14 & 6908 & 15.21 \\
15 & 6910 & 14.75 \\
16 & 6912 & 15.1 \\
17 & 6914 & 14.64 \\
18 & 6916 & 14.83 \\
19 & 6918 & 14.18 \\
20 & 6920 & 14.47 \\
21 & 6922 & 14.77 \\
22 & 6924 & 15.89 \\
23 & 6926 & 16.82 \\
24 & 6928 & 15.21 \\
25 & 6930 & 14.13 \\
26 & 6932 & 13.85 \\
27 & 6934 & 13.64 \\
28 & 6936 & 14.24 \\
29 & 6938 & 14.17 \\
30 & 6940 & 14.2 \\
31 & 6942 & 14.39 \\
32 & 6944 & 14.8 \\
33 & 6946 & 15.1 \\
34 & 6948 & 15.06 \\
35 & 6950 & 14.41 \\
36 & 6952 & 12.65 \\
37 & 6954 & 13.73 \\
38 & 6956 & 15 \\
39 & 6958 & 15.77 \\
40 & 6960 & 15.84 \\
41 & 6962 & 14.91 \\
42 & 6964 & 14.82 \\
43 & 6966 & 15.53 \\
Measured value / 15.14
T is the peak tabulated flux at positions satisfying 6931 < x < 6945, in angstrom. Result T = 14.8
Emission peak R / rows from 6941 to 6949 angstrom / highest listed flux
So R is 15.1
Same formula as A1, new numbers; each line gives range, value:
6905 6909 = 15.21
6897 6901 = 14.69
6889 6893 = 14.76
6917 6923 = 14.77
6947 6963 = 15.84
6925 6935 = 16.82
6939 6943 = 14.39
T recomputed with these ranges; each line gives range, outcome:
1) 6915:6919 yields 14.83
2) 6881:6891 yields 15.09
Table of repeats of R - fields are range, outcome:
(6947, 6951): 15.06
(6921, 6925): 15.89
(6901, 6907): 15.03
